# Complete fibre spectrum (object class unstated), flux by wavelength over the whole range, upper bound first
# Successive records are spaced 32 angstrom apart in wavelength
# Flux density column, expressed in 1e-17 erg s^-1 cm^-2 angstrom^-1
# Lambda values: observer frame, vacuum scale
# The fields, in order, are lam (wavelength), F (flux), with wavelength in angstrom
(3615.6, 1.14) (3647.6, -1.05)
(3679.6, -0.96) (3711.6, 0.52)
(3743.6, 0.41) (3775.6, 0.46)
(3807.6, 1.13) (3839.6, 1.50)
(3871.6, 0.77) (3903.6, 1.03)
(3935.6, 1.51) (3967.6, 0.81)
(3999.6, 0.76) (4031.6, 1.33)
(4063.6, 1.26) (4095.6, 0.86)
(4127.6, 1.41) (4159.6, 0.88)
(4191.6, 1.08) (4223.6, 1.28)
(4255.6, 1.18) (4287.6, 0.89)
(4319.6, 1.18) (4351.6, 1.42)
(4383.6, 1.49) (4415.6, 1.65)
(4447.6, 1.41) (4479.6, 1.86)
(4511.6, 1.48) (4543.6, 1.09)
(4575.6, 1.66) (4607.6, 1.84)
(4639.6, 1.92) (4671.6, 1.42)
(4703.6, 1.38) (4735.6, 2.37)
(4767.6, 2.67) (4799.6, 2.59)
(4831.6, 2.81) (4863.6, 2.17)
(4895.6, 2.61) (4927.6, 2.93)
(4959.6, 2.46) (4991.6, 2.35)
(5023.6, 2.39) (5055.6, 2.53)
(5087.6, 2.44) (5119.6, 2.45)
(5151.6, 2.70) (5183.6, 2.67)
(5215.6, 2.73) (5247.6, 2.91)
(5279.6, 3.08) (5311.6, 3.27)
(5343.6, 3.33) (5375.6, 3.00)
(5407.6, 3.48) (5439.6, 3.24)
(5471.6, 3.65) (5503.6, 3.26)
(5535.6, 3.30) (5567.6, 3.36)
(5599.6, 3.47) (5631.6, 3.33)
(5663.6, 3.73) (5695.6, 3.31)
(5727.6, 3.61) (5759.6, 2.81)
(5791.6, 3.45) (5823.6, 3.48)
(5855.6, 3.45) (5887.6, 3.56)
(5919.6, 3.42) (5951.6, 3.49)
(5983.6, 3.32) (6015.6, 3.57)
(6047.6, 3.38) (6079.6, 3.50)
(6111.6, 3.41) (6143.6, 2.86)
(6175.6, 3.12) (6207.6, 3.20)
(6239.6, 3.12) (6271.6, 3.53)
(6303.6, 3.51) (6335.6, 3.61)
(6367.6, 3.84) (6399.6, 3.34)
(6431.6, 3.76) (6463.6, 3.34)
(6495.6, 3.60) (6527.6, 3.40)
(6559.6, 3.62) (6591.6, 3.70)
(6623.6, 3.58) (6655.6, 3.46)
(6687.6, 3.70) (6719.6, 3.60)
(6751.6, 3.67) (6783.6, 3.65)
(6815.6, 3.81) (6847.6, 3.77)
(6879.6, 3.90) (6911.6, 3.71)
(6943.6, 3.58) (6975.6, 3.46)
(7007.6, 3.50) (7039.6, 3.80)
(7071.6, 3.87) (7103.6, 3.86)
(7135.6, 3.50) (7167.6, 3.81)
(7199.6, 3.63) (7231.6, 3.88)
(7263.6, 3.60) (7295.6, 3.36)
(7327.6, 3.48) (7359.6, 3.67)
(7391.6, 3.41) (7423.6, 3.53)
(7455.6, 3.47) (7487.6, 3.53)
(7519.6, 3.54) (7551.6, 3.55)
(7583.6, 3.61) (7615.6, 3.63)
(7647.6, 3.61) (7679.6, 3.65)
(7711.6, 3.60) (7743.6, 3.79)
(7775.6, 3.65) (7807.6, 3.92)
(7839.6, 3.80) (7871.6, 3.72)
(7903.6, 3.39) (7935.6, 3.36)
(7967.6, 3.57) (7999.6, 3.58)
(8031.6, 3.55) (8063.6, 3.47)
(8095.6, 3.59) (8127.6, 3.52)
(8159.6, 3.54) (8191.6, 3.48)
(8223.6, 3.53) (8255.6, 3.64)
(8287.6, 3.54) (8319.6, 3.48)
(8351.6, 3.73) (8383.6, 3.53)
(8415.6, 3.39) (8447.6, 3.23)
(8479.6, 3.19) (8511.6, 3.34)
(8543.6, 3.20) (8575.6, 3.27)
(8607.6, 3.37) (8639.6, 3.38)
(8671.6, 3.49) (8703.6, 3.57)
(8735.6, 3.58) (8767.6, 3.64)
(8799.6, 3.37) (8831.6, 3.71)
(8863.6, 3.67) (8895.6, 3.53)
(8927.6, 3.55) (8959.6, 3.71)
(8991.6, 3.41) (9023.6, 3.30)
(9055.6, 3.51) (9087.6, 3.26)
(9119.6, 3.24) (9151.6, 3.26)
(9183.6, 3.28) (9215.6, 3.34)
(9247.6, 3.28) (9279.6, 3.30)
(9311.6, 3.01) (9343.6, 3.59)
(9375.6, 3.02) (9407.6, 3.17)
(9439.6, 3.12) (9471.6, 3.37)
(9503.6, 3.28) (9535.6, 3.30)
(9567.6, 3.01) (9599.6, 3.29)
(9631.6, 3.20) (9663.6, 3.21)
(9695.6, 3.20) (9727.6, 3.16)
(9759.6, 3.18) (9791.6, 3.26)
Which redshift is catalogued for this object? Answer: 0.185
